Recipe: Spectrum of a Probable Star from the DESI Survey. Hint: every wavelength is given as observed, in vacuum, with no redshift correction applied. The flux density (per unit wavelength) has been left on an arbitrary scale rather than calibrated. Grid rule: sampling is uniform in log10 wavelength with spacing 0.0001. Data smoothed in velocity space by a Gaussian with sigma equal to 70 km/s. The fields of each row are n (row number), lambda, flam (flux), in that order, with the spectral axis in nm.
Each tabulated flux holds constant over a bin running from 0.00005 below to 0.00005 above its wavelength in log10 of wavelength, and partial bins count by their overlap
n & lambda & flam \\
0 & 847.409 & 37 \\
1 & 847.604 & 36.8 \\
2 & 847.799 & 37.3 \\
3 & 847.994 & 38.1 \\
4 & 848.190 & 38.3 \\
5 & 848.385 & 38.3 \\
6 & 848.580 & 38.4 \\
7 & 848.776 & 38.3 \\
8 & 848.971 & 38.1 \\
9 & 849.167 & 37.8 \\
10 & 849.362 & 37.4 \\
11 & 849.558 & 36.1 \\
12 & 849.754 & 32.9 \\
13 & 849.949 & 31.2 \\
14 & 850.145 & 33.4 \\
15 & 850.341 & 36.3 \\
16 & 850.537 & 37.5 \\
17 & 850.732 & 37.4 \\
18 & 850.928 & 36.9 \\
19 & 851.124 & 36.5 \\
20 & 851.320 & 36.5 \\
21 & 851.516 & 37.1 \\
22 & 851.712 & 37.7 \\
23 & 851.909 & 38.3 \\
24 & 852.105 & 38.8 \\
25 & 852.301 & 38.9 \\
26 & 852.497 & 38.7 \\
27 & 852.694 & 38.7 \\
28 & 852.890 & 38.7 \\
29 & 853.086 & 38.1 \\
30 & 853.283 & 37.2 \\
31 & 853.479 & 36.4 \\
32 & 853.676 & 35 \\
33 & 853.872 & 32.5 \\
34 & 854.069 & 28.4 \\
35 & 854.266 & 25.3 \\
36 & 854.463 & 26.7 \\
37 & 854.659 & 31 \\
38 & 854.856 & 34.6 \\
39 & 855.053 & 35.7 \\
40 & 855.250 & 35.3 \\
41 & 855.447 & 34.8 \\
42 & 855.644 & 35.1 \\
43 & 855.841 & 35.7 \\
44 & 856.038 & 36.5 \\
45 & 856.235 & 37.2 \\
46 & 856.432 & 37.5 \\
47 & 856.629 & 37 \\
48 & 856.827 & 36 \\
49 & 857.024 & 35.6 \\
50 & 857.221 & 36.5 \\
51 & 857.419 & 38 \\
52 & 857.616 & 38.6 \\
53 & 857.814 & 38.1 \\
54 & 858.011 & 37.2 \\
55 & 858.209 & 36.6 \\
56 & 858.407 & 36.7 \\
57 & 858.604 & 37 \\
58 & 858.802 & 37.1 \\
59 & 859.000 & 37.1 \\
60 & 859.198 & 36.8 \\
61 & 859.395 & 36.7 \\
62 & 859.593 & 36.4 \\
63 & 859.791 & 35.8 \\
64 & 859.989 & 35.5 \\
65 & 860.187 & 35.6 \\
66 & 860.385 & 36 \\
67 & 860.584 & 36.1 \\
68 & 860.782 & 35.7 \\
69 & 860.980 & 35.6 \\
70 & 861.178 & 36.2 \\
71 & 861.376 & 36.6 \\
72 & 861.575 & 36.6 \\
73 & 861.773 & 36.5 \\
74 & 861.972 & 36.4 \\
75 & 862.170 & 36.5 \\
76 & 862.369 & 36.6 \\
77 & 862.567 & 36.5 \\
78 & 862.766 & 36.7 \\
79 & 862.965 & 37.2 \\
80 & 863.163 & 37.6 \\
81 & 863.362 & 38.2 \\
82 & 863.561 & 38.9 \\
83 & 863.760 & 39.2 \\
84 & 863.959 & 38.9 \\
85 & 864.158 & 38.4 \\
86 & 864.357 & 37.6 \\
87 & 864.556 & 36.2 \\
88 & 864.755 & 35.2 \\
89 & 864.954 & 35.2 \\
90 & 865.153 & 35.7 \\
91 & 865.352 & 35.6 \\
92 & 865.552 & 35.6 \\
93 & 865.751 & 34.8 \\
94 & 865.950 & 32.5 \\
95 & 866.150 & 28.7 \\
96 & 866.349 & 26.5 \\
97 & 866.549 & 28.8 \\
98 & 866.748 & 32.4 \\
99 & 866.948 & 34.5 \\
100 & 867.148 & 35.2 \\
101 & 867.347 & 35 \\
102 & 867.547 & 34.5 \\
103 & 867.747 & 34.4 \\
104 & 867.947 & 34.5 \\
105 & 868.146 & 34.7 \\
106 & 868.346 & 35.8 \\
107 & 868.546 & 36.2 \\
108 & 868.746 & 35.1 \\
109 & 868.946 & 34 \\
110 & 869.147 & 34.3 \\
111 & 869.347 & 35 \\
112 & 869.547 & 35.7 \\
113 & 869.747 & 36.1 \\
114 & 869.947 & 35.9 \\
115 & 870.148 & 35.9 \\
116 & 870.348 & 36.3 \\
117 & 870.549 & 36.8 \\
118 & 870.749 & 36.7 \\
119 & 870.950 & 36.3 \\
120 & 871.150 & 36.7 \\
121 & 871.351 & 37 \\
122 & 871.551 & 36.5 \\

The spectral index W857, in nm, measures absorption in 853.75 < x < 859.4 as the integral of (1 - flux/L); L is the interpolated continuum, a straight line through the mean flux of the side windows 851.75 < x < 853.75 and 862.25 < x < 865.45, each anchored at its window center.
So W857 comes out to 0.36 nm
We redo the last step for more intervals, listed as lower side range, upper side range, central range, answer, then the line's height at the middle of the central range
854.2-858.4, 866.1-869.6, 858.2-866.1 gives -0.45 nm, 34.5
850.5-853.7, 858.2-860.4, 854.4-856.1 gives 0.14 nm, 37.1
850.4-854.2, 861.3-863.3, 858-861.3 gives 0.04 nm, 36.7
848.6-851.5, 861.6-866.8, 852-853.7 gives -0.09 nm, 36.1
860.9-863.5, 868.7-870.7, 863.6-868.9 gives 0.21 nm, 36.1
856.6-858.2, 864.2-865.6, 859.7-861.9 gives 0.03 nm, 36.6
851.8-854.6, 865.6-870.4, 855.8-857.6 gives -0.10 nm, 34.8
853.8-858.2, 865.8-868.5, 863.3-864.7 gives -0.19 nm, 33.5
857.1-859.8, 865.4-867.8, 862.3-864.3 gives -0.19 nm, 34.5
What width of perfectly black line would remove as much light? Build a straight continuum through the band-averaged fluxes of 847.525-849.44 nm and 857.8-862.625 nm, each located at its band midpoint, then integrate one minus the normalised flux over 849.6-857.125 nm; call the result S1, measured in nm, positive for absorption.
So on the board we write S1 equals 0.37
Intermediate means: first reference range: 37.9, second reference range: 36.5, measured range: 35.5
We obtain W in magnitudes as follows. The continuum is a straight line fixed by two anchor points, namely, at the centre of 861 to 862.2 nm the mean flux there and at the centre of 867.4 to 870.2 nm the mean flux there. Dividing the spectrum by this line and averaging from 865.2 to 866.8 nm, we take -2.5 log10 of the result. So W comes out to 0.12 mag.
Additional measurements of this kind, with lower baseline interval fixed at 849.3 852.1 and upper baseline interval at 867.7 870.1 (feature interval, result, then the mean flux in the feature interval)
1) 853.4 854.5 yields 0.168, 30.8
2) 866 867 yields 0.174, 30.1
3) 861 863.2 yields -0.032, 36.6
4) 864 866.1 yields -0.007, 35.6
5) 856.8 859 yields -0.039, 37.1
